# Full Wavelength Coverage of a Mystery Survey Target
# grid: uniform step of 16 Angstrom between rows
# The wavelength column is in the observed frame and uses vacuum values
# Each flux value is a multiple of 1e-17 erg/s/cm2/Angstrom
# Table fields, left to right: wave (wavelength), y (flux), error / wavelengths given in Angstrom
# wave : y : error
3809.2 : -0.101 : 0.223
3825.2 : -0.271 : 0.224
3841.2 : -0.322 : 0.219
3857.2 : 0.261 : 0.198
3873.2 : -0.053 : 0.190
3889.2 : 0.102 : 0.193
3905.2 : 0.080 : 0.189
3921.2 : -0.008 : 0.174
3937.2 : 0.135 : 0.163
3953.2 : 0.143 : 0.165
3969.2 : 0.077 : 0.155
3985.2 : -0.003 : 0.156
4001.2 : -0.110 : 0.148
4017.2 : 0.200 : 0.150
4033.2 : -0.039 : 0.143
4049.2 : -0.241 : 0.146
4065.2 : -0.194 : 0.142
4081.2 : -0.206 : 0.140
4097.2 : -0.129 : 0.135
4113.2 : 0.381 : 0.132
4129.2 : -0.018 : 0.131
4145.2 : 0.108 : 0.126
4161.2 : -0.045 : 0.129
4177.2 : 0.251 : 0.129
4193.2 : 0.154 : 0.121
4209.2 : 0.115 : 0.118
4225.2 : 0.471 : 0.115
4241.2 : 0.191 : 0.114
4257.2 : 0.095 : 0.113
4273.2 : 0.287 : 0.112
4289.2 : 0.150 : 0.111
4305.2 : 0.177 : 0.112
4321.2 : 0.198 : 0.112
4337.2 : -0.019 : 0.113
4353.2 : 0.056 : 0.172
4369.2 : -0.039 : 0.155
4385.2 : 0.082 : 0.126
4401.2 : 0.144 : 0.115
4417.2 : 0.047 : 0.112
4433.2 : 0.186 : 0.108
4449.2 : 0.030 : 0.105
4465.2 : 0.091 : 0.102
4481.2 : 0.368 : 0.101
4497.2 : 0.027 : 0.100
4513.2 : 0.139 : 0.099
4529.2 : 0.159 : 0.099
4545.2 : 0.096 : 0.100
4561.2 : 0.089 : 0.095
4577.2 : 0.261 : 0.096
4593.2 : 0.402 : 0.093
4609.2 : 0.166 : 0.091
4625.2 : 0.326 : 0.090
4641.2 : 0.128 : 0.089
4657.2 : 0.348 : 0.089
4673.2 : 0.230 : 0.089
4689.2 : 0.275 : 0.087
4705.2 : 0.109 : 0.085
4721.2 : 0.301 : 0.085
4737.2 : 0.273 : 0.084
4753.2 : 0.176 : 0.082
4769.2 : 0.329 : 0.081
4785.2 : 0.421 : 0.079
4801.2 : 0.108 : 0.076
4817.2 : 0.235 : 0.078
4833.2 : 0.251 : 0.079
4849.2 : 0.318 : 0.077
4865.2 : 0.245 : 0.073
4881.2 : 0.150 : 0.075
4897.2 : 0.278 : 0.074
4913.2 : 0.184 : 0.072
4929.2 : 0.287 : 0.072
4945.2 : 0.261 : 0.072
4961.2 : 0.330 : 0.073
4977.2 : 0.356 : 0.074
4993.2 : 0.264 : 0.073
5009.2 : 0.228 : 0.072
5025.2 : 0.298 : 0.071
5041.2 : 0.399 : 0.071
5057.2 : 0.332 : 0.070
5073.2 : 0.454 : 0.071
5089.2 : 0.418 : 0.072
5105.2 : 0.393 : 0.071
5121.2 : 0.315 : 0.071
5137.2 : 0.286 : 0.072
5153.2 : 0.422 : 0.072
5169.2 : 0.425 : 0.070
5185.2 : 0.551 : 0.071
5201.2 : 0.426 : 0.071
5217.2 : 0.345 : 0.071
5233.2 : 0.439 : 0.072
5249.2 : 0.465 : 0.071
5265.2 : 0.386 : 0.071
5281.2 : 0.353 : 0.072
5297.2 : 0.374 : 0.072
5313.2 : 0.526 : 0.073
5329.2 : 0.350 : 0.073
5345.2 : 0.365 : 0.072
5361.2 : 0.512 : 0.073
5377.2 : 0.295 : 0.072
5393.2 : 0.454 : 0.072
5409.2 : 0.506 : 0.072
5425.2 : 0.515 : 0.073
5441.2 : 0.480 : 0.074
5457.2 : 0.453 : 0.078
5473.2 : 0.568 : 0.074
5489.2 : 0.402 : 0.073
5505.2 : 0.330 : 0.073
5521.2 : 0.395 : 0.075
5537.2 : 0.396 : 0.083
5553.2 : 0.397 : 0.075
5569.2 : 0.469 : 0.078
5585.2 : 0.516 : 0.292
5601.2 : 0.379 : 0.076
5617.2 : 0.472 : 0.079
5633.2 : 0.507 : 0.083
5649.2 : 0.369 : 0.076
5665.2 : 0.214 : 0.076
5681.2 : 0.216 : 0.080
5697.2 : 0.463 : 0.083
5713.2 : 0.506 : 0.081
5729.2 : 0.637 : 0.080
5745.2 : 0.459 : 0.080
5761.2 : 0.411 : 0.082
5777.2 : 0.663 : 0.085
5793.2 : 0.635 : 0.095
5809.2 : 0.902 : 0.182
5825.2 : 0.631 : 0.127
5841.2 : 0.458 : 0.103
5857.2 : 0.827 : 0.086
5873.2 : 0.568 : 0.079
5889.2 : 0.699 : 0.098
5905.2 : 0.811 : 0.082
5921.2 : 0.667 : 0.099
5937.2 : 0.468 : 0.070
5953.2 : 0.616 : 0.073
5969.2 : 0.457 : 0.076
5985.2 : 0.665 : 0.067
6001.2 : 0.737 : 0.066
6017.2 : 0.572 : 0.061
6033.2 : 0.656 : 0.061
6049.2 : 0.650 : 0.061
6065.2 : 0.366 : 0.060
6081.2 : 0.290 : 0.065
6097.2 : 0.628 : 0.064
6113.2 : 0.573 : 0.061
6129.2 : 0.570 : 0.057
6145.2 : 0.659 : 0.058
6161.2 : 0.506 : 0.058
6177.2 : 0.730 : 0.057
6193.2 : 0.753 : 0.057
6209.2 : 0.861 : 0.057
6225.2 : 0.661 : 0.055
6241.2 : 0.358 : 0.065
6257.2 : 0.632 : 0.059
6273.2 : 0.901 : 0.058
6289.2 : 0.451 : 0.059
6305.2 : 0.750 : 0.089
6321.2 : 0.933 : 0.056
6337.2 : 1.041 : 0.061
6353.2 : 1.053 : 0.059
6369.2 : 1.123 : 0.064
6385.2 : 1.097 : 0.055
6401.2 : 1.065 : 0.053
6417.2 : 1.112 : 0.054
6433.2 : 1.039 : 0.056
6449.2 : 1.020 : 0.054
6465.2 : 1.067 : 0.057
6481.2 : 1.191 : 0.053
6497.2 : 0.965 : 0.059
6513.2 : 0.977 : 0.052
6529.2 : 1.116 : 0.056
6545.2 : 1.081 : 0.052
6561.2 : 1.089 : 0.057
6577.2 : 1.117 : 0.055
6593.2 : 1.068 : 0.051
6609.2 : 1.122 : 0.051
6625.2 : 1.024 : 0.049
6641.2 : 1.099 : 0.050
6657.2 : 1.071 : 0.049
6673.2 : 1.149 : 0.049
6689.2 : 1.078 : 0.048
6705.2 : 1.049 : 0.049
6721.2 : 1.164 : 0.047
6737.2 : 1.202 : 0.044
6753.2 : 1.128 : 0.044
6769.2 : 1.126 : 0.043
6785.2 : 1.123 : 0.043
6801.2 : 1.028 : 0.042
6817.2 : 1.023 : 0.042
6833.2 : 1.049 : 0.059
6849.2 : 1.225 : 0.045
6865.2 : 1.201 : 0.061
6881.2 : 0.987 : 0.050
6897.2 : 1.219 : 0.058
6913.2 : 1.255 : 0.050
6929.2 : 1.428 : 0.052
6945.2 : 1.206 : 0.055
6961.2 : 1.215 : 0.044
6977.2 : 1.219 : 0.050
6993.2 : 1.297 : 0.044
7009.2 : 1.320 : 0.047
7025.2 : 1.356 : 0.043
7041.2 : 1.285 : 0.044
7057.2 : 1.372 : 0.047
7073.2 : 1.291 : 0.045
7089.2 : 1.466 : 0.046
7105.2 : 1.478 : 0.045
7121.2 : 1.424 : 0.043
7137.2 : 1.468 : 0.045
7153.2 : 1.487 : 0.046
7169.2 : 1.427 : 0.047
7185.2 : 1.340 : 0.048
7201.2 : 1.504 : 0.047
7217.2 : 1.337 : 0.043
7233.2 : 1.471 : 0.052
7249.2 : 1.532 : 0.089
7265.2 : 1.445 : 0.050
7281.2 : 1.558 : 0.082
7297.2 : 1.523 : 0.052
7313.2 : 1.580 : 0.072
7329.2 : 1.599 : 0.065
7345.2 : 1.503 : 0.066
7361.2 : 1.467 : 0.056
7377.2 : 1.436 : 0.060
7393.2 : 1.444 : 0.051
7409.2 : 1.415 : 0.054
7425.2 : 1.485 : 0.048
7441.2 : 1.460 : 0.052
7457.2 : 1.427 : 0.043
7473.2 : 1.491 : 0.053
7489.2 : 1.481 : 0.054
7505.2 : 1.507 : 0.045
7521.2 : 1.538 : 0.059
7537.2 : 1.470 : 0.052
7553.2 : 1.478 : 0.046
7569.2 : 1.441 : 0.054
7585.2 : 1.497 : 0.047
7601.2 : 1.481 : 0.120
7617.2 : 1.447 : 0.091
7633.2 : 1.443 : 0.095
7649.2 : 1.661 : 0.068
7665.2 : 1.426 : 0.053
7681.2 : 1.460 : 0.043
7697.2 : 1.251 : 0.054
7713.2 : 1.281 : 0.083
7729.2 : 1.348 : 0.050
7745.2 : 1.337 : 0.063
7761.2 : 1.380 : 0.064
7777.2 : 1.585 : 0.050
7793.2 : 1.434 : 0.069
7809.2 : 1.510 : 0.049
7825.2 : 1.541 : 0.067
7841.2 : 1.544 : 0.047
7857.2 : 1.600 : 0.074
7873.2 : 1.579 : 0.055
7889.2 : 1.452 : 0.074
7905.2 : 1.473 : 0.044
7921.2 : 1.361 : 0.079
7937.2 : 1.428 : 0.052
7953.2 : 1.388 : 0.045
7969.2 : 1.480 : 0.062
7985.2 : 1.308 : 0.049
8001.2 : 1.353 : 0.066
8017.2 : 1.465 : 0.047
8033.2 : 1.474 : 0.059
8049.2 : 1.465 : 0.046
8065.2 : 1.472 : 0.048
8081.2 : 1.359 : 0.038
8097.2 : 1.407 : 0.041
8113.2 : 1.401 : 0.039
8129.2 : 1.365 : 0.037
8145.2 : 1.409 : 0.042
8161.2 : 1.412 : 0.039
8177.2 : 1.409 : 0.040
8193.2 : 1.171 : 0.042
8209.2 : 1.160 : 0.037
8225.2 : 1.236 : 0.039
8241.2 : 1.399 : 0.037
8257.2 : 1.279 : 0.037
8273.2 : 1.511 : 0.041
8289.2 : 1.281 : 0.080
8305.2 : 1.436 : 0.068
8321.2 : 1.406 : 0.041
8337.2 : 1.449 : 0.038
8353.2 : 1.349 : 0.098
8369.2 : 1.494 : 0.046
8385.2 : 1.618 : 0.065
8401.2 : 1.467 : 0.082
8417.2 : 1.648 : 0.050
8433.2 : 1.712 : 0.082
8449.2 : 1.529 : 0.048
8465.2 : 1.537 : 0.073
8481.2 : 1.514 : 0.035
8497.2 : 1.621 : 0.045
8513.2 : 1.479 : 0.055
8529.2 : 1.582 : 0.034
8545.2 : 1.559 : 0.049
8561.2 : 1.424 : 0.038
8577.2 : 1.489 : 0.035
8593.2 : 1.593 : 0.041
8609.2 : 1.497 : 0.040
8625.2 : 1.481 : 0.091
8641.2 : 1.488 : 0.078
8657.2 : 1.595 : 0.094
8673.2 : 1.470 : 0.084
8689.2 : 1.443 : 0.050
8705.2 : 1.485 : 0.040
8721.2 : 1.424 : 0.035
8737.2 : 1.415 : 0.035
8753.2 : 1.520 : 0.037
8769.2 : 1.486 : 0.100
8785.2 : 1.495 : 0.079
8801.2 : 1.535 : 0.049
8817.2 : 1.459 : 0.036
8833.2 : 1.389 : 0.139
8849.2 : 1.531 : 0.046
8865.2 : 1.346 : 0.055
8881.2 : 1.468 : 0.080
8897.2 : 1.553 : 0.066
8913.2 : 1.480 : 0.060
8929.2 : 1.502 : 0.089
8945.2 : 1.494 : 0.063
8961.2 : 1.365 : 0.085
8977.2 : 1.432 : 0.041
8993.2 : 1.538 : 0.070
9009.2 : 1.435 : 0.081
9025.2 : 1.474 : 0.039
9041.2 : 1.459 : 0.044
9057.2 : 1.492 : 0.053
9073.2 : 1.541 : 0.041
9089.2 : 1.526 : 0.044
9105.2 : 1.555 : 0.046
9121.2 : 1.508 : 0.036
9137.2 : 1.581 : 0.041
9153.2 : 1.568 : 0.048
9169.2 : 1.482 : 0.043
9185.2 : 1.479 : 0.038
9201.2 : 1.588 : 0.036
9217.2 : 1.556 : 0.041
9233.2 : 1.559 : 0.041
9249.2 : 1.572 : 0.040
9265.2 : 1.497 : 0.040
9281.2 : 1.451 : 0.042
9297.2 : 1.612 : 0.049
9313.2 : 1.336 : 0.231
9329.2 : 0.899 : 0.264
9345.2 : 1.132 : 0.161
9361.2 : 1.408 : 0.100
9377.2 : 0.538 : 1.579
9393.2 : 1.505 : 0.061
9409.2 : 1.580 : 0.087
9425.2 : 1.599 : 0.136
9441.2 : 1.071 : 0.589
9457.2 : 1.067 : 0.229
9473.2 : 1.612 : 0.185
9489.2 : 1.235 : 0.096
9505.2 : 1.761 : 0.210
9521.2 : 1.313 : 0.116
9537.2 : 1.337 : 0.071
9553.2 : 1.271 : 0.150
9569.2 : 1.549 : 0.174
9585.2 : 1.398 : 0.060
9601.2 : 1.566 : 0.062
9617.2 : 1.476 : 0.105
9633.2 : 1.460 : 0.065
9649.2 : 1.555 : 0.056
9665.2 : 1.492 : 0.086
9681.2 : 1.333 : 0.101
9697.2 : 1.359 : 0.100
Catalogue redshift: 0.59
